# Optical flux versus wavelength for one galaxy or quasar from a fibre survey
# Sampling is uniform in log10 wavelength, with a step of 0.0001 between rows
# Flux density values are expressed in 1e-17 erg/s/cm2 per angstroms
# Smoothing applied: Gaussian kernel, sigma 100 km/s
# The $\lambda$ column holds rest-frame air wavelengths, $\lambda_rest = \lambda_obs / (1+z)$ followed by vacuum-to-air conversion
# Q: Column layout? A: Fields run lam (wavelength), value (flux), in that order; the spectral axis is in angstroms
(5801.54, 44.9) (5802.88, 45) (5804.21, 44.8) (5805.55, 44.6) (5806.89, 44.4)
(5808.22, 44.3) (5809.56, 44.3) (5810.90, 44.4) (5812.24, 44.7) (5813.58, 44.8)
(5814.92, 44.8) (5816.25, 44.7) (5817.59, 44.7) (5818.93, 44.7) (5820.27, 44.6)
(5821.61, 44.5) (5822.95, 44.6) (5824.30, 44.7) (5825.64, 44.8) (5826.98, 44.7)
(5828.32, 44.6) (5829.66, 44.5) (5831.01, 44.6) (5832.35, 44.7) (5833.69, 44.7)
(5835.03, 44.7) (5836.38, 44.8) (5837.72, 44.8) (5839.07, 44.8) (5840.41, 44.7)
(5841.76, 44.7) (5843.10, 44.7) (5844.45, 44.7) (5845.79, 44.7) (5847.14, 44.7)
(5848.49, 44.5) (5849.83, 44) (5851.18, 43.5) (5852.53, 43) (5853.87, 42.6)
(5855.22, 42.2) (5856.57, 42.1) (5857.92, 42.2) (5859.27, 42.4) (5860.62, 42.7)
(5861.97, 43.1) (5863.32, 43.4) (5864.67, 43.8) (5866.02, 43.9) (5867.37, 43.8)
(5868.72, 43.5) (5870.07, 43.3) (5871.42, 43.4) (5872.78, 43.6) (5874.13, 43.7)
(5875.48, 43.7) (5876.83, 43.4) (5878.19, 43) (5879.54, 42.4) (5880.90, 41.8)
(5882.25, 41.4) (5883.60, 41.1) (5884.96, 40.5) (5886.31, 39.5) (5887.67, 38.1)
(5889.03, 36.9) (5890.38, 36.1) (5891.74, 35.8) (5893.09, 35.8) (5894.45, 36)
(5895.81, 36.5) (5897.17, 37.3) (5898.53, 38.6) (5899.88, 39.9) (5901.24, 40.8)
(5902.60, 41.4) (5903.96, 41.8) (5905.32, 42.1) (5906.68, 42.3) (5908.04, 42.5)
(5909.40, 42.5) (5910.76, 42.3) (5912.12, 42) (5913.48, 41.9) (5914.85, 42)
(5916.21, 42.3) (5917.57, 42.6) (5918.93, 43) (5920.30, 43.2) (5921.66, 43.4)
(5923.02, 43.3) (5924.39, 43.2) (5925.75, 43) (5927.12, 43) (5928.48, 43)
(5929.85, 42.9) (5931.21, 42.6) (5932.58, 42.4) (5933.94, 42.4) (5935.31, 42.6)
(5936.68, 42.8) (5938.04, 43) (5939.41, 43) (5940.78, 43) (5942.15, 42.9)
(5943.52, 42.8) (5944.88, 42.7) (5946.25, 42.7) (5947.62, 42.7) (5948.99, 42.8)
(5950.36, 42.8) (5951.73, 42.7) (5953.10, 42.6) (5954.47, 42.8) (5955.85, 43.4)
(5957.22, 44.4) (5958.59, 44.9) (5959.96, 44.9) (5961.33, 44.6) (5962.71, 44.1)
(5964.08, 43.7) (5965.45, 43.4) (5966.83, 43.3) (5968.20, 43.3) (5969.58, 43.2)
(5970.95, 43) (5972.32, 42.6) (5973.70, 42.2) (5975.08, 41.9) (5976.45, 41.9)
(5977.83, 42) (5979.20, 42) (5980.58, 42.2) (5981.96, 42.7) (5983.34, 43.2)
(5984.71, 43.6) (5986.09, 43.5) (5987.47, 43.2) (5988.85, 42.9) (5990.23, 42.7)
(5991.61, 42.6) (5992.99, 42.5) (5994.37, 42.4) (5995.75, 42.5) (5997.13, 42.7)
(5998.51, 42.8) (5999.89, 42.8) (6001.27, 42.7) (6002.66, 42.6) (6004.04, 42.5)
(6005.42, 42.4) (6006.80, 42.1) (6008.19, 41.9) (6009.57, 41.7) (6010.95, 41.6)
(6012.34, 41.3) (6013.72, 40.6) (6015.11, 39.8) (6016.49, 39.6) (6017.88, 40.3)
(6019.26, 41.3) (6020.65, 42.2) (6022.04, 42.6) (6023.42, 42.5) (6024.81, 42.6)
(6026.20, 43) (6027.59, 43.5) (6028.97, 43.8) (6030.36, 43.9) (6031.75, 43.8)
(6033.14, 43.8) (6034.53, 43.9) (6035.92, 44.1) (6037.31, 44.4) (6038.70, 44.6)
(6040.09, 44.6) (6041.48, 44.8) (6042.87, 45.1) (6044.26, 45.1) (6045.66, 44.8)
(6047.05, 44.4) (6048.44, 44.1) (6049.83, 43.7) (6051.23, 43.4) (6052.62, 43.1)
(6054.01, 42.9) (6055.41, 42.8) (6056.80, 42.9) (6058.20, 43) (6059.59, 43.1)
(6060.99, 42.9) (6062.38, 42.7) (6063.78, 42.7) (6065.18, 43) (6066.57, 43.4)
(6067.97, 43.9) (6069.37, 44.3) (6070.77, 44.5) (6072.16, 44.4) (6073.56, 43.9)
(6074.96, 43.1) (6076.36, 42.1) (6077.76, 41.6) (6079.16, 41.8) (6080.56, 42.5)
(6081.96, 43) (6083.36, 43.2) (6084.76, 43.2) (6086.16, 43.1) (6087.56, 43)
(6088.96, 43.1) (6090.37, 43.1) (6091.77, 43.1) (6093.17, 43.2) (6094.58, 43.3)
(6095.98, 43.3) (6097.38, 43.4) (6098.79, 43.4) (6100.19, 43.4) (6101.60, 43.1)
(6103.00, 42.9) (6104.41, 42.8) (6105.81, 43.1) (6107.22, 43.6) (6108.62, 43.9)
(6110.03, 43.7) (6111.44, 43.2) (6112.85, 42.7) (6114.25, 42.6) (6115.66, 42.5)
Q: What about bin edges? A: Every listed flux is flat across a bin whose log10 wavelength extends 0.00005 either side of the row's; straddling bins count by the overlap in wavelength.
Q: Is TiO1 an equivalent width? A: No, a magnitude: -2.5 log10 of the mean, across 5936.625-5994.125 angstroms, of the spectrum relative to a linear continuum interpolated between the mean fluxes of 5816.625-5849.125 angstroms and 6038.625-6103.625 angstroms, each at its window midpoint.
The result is 0.023 mag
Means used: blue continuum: 44.7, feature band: 43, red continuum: 43.4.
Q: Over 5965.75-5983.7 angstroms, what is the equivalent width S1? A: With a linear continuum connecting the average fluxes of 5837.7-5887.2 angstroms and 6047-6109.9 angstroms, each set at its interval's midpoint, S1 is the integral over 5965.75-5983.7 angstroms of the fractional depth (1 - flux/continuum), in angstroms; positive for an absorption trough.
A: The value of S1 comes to 0.3 angstroms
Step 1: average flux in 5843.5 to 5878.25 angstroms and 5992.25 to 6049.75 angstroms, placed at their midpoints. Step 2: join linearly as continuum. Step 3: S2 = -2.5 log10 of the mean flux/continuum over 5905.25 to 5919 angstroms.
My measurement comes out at 0.02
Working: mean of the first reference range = 43.4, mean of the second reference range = 42.9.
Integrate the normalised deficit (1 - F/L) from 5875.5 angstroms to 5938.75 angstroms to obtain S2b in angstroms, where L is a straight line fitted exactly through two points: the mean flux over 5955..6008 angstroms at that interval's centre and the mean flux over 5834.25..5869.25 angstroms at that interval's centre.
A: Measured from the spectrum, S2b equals 3.2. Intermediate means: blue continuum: 43.8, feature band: 41.2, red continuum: 43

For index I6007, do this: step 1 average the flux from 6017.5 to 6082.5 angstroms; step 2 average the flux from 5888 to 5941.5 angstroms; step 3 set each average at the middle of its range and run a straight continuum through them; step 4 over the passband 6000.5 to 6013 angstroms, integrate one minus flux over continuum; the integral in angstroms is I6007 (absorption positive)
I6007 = 0.2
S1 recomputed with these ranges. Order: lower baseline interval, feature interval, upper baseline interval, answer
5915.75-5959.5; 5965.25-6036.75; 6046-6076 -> 1.2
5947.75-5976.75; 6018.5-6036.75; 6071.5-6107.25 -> 0.0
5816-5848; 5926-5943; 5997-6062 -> 0.4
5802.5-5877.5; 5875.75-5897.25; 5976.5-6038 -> 2.2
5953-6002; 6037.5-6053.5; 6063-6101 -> -0.4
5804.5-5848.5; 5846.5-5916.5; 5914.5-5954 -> 3.5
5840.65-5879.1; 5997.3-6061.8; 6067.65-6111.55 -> 0.5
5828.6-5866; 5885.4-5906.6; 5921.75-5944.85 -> 2.3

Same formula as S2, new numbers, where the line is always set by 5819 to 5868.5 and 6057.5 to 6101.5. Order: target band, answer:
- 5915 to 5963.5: 0.015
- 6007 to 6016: 0.058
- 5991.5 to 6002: 0.021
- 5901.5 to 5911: 0.044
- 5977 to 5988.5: 0.018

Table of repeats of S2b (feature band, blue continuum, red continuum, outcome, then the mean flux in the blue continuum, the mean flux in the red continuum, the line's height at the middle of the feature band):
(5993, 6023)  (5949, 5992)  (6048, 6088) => 0.9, 43.1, 43.1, 43.1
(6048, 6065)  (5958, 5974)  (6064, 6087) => 0.1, 43.6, 43.2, 43.3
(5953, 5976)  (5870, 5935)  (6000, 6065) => -0.7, 41.3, 42.9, 42.1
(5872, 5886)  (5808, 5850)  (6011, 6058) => 0.6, 44.6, 43.1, 44.3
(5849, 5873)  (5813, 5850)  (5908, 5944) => 0.5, 44.7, 42.7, 44.1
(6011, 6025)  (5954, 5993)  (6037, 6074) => 0.7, 43.1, 43.8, 43.5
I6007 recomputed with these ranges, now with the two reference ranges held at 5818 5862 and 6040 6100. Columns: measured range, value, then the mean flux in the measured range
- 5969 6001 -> 0.7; 42.7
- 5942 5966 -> 0.2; 43.4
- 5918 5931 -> 0.2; 43.1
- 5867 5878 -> 0.1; 43.5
